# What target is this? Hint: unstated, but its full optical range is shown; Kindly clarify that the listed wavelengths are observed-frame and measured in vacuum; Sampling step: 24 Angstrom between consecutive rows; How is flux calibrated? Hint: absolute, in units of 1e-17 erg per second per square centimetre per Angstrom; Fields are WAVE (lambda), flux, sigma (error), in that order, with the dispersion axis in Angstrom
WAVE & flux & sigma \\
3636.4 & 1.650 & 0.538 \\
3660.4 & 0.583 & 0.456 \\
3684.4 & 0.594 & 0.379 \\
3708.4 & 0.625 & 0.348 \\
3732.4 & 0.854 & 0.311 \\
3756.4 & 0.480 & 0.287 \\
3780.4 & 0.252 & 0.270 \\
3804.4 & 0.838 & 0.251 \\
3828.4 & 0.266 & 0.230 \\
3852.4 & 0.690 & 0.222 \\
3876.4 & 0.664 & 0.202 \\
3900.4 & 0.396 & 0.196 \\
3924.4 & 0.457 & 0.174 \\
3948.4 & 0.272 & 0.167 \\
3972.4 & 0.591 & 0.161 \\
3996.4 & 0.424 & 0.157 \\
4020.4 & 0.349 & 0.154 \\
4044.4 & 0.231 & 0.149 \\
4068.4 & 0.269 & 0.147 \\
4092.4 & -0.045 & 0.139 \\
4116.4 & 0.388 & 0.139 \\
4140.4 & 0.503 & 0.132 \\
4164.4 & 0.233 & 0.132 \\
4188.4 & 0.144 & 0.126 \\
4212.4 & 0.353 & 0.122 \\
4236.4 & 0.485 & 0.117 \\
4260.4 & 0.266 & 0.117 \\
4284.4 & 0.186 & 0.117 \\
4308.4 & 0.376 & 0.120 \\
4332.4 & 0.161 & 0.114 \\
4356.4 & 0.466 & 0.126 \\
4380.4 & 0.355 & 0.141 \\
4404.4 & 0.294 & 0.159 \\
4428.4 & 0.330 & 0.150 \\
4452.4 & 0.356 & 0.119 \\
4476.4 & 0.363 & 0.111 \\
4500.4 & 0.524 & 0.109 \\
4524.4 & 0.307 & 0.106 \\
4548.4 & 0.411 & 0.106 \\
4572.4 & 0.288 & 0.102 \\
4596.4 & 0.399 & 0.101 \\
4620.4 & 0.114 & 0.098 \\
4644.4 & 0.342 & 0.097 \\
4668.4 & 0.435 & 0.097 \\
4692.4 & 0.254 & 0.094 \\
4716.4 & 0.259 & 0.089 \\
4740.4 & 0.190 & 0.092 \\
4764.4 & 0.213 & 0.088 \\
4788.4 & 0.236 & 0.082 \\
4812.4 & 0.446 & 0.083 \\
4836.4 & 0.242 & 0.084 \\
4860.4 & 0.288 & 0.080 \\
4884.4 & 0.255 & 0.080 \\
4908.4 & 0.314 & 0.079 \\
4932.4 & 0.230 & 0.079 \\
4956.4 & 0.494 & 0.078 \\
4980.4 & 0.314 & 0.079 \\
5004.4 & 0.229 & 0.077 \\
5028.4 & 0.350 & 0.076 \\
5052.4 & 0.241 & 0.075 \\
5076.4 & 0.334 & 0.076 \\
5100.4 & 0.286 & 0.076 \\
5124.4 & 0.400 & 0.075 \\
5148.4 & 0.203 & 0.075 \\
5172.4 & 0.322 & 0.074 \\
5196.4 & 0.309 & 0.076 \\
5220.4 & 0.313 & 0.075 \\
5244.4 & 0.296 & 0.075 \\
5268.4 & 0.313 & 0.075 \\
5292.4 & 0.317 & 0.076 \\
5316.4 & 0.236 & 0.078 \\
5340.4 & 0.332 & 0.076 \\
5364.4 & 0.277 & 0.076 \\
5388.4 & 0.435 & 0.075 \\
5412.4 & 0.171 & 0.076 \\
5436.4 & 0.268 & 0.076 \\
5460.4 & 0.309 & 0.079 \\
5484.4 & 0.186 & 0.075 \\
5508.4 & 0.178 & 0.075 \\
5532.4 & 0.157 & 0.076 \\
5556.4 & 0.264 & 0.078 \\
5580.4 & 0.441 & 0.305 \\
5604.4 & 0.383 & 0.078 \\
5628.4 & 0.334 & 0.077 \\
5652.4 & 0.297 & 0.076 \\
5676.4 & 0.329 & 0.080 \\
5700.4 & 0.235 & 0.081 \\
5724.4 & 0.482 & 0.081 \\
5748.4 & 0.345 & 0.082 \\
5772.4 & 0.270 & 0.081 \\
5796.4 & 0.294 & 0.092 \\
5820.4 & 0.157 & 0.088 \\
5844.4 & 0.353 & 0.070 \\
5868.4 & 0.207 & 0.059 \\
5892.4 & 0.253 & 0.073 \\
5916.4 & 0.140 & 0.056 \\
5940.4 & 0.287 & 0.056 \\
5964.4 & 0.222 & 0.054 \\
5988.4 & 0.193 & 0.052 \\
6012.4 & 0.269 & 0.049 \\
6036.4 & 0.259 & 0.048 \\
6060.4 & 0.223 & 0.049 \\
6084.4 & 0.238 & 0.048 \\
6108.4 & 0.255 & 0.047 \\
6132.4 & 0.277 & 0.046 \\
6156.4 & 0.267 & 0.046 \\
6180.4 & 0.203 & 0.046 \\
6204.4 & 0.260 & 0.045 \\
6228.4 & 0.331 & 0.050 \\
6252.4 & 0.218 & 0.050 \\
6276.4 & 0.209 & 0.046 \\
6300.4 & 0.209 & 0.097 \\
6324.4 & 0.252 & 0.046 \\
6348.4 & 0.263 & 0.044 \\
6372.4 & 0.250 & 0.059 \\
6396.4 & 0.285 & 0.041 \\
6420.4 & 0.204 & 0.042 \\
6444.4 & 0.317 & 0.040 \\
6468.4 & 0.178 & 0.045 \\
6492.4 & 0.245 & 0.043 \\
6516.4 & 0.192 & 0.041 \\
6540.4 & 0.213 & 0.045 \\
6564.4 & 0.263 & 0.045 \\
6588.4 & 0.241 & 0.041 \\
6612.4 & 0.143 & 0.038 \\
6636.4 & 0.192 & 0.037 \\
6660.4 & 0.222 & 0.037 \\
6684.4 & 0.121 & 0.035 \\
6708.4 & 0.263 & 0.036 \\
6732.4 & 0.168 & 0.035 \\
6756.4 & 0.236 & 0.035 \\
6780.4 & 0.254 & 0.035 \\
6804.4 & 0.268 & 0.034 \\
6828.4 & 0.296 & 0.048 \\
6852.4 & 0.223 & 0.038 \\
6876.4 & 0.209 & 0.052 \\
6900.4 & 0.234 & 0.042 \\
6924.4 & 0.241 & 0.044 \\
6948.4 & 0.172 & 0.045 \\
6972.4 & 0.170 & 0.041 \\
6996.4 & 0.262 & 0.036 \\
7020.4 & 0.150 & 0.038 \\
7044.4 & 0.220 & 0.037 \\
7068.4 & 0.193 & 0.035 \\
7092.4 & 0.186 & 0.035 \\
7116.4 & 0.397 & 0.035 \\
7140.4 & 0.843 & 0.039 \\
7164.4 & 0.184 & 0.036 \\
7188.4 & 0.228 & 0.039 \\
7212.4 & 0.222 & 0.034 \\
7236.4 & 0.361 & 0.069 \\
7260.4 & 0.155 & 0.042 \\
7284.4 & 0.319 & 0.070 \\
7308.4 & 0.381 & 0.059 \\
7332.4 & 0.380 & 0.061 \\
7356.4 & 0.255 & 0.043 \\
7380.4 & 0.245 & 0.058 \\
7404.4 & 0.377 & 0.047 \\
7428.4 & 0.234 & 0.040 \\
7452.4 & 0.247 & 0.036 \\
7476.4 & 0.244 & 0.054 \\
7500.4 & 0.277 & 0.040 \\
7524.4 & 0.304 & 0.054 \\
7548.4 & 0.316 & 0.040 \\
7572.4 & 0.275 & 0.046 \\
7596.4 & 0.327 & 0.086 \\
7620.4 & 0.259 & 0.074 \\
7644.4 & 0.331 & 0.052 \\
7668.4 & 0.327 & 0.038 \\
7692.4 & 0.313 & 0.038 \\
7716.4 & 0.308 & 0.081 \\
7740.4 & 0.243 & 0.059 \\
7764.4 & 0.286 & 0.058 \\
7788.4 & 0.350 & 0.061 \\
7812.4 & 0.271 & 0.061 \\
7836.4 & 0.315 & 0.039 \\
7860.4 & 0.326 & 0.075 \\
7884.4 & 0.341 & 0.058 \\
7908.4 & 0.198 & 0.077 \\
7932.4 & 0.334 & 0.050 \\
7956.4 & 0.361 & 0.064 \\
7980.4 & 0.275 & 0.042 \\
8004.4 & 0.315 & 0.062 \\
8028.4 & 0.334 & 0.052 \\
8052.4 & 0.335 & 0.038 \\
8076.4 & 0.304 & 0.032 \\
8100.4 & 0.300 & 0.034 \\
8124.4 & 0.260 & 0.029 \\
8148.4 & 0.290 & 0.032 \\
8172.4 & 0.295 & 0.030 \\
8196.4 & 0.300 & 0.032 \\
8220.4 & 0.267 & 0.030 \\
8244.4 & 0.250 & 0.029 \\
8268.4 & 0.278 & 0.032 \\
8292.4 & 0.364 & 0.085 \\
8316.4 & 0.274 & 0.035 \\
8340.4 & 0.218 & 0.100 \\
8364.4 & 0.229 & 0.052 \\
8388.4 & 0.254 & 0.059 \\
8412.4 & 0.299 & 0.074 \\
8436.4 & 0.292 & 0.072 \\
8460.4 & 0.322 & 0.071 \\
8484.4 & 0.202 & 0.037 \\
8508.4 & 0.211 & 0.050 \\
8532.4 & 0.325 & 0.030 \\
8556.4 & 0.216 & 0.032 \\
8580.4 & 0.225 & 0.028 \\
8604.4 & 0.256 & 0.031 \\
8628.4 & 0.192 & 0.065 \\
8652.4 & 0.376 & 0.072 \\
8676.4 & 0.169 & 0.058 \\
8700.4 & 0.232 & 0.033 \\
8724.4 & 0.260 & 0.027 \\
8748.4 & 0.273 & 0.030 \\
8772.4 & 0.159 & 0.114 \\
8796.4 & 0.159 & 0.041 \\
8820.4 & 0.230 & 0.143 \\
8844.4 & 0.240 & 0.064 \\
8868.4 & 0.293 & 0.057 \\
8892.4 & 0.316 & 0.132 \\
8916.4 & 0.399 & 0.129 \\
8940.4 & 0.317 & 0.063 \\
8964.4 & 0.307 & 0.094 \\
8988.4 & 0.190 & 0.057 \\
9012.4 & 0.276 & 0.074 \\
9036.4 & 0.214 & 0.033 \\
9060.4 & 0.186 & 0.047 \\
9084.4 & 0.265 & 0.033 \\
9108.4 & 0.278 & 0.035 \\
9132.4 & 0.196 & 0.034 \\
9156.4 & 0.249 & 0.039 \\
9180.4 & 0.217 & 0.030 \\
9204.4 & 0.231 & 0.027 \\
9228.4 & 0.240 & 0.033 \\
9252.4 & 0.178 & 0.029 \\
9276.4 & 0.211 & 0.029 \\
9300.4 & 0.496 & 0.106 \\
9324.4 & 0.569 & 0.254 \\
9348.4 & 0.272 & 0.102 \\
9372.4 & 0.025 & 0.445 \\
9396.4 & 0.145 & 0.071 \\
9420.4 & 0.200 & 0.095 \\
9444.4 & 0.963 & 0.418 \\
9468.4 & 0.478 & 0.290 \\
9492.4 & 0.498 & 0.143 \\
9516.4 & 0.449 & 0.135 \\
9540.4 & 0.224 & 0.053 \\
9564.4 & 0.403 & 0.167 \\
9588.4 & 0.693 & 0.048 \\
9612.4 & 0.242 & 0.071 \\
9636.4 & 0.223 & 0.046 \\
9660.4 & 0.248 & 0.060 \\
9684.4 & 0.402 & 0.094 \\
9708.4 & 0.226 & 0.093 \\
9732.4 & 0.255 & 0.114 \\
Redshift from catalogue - 0.912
